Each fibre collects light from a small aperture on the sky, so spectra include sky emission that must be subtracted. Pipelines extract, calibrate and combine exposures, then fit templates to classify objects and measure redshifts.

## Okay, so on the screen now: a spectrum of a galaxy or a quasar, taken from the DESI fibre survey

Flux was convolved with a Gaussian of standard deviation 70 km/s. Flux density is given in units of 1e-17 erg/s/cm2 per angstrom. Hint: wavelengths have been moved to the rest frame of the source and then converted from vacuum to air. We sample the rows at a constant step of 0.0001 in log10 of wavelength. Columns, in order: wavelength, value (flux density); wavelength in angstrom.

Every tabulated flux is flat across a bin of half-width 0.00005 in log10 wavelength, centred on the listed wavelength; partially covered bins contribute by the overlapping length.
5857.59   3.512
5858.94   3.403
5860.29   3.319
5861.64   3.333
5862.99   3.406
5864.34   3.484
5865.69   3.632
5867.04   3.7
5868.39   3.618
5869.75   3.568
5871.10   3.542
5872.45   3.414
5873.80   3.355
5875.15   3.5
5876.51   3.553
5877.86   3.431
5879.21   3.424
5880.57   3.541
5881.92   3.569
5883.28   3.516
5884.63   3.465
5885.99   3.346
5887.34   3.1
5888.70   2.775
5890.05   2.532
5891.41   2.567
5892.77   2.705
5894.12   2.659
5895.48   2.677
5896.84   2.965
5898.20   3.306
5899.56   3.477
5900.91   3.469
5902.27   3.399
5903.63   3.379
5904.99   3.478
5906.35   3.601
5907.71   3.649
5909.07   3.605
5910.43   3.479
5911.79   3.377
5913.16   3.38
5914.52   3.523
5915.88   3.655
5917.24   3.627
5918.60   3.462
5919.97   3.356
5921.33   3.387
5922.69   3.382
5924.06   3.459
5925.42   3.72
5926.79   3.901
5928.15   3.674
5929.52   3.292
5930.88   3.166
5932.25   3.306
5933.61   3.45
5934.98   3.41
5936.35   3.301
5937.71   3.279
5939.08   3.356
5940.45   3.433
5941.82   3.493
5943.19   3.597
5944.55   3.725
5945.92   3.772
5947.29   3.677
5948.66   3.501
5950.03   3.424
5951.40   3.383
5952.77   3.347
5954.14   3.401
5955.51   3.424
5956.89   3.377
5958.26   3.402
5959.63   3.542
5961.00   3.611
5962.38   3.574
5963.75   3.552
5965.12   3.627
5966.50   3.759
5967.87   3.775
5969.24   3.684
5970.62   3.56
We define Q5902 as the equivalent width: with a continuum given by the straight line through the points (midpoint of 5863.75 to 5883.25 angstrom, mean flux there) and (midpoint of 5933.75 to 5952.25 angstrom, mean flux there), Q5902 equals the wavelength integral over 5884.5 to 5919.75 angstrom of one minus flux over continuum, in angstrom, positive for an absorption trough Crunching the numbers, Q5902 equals 2.5 angstrom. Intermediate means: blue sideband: 3.52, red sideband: 3.49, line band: 3.25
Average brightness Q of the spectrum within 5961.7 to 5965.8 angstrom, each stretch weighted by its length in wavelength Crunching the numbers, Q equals 3.59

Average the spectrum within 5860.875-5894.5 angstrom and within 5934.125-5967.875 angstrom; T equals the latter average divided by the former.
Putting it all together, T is 1.1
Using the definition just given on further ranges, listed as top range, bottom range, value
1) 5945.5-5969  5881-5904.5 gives 1.13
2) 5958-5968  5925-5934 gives 1.03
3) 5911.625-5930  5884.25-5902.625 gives 1.17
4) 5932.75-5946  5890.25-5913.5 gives 1.07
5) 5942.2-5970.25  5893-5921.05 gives 1.06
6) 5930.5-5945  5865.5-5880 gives 0.97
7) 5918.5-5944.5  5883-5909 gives 1.09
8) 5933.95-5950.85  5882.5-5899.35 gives 1.17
